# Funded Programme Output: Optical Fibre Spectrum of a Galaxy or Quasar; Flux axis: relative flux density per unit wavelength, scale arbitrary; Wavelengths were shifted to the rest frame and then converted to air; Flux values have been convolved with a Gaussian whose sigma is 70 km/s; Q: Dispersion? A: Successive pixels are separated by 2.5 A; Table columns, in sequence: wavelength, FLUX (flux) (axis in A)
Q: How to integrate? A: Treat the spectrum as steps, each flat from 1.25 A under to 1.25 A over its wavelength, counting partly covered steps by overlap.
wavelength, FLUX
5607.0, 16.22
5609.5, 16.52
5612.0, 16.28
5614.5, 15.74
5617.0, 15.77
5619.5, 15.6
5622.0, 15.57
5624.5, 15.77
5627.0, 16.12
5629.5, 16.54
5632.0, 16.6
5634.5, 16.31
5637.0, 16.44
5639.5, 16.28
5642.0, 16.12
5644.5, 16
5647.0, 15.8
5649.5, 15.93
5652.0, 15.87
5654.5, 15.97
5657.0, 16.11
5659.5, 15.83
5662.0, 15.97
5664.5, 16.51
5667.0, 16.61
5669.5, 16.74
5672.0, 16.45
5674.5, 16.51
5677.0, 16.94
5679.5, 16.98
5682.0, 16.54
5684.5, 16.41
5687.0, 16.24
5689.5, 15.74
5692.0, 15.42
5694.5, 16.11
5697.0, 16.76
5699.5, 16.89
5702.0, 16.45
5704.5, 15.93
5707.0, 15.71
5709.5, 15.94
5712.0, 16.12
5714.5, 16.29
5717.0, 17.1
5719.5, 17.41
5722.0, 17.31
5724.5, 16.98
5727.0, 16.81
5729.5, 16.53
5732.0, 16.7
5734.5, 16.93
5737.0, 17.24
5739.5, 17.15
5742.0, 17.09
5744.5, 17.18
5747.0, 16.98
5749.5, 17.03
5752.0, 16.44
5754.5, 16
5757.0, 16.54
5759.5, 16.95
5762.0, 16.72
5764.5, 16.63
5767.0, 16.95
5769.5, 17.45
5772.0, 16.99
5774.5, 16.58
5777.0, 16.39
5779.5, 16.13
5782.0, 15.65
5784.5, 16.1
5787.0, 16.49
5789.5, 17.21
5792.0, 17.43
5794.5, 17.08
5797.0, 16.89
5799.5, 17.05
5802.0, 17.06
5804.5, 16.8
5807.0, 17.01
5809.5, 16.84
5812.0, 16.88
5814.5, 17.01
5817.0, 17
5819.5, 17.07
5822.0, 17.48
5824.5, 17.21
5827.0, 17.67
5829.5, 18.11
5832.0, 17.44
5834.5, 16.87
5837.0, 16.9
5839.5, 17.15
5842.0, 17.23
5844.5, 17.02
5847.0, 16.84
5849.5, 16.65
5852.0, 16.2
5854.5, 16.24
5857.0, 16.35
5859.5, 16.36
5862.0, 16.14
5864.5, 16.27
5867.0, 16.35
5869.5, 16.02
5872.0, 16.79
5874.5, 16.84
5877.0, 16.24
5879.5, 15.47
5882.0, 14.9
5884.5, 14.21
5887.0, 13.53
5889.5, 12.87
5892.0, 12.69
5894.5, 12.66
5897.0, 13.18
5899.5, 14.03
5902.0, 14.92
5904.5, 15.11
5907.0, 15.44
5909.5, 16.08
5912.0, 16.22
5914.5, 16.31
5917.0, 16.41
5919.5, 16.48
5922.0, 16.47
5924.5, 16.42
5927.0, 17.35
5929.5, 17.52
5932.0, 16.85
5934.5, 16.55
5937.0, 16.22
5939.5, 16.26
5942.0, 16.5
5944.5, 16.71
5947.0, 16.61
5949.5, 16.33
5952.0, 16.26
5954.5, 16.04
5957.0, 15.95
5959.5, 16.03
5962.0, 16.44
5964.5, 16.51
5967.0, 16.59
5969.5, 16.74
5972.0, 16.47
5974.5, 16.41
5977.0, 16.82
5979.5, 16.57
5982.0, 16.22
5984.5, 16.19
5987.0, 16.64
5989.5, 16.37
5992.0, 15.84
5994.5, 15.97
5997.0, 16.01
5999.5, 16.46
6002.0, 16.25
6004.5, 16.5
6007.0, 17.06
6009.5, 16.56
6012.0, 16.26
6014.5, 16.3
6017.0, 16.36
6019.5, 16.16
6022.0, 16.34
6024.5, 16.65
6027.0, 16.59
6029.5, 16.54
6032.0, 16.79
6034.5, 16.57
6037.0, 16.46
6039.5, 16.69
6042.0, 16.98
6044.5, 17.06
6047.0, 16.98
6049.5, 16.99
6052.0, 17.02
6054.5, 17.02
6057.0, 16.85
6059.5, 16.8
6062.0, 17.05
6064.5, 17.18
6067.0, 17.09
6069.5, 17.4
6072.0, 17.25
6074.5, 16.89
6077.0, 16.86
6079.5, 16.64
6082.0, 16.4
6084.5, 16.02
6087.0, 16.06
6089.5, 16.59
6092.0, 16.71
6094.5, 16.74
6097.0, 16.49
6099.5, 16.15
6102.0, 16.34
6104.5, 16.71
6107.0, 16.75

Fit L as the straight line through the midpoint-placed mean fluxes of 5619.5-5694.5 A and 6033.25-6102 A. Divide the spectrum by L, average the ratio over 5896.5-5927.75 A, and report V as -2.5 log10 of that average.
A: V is 0.05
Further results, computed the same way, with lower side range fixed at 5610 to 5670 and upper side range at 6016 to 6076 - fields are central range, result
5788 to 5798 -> -0.050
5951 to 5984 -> 0.020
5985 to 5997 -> 0.036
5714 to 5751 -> -0.047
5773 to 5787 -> 0.009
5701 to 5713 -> 0.014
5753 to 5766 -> -0.017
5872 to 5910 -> 0.137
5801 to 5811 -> -0.034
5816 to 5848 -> -0.051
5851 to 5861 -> 0.013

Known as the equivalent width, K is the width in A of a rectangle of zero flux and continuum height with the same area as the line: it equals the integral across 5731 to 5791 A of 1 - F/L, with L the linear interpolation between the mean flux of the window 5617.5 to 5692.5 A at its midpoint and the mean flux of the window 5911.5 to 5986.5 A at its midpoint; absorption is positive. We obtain -1.6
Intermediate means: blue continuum 16.2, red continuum 16.5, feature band 16.7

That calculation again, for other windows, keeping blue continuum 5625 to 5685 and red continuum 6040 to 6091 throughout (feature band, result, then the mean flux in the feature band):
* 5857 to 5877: 0.25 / 16.4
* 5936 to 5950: 0.20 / 16.4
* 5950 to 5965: 0.46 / 16.2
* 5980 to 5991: 0.26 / 16.4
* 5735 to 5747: -0.52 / 17.1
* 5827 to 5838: -0.56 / 17.4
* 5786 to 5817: -0.90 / 17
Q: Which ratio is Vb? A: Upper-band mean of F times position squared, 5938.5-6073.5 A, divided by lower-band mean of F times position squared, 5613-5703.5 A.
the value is 1.15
